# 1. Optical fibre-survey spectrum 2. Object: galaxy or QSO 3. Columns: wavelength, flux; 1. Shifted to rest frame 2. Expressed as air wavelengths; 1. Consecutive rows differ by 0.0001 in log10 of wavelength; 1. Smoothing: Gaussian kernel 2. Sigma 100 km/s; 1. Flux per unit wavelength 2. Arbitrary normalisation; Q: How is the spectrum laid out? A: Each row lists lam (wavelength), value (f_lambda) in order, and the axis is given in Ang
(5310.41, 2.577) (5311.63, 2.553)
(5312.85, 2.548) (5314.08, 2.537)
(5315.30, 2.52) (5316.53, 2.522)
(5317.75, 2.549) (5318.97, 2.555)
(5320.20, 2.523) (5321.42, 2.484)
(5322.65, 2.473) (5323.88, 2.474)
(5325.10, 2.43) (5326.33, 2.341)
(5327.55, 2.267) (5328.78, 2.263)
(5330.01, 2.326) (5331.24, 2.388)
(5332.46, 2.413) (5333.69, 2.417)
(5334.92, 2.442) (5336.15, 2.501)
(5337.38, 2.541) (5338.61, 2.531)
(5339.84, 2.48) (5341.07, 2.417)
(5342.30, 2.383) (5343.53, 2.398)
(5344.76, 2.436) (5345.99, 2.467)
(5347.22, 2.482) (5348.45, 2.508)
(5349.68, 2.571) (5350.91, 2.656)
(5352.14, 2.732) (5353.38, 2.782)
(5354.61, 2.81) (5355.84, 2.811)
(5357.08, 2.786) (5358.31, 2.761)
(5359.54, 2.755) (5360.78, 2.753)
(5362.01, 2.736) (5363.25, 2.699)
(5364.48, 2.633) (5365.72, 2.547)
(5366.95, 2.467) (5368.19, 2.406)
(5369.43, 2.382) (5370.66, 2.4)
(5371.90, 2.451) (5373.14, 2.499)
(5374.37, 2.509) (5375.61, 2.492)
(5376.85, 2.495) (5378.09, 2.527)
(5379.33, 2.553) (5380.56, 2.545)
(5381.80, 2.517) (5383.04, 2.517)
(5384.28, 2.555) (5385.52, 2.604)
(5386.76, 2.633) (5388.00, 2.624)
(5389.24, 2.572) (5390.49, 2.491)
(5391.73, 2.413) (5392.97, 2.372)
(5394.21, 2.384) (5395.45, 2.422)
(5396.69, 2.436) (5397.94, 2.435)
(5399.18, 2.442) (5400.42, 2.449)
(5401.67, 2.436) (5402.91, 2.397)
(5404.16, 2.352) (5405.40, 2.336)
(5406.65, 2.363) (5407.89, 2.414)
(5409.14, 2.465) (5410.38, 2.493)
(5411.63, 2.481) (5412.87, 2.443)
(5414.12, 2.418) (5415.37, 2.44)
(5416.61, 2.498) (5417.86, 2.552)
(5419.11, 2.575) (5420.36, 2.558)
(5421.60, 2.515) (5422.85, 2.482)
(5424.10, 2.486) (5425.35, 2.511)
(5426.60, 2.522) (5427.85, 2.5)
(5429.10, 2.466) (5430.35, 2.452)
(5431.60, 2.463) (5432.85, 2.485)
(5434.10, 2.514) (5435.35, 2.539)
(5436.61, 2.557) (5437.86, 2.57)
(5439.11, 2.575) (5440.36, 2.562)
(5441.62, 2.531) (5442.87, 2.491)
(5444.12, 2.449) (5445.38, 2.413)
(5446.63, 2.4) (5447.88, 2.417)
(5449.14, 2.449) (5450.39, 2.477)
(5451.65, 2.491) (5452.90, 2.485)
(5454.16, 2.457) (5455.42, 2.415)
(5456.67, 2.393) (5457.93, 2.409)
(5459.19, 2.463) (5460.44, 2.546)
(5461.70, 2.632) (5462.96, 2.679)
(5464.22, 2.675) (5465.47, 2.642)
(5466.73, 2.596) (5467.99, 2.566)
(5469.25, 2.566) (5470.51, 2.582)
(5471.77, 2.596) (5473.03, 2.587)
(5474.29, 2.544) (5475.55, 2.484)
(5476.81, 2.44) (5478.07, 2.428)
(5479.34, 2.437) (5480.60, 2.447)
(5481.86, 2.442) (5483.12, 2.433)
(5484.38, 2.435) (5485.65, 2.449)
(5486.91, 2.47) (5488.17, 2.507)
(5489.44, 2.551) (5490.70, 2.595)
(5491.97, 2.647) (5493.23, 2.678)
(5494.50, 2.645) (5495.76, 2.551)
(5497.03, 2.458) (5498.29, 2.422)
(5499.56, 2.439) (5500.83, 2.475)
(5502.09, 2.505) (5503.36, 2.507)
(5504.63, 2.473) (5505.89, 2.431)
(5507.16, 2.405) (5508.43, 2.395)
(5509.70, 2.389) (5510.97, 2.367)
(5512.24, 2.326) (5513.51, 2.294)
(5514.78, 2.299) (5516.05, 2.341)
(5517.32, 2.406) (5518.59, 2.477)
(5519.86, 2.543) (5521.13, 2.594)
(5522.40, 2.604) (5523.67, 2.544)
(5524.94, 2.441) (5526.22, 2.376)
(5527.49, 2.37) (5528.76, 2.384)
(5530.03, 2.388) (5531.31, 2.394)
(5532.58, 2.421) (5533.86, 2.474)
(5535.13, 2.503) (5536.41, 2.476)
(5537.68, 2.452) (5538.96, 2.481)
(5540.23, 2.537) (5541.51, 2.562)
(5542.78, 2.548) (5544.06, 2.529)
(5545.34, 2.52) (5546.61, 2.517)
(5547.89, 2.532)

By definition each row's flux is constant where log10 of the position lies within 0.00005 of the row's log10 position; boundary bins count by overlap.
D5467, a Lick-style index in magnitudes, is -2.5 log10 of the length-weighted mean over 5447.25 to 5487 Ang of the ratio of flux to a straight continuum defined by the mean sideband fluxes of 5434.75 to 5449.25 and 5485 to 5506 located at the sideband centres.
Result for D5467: 0.00 mag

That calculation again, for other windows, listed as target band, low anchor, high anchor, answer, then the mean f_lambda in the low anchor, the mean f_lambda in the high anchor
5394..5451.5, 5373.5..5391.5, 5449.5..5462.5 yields 0.02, 2.54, 2.48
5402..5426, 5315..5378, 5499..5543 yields 0.01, 2.52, 2.45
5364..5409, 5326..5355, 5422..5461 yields 0.00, 2.48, 2.48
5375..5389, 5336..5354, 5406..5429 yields -0.02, 2.53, 2.48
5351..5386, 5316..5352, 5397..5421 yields -0.06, 2.46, 2.45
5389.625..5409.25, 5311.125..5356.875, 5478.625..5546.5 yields 0.03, 2.5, 2.47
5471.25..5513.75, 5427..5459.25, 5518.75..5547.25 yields 0.00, 2.48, 2.48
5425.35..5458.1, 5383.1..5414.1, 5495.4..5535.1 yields -0.01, 2.46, 2.44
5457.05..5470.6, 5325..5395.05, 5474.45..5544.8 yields -0.04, 2.52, 2.47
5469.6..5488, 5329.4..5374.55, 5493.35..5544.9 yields 0.00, 2.55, 2.46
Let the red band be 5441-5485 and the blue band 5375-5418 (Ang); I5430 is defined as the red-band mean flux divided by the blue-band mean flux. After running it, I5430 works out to 1.0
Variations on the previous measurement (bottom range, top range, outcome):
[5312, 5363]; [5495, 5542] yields 0.97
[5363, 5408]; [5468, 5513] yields 1.00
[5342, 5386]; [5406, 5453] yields 0.97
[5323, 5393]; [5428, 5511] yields 0.99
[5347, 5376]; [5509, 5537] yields 0.93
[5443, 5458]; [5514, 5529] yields 1.00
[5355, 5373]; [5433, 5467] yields 0.96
